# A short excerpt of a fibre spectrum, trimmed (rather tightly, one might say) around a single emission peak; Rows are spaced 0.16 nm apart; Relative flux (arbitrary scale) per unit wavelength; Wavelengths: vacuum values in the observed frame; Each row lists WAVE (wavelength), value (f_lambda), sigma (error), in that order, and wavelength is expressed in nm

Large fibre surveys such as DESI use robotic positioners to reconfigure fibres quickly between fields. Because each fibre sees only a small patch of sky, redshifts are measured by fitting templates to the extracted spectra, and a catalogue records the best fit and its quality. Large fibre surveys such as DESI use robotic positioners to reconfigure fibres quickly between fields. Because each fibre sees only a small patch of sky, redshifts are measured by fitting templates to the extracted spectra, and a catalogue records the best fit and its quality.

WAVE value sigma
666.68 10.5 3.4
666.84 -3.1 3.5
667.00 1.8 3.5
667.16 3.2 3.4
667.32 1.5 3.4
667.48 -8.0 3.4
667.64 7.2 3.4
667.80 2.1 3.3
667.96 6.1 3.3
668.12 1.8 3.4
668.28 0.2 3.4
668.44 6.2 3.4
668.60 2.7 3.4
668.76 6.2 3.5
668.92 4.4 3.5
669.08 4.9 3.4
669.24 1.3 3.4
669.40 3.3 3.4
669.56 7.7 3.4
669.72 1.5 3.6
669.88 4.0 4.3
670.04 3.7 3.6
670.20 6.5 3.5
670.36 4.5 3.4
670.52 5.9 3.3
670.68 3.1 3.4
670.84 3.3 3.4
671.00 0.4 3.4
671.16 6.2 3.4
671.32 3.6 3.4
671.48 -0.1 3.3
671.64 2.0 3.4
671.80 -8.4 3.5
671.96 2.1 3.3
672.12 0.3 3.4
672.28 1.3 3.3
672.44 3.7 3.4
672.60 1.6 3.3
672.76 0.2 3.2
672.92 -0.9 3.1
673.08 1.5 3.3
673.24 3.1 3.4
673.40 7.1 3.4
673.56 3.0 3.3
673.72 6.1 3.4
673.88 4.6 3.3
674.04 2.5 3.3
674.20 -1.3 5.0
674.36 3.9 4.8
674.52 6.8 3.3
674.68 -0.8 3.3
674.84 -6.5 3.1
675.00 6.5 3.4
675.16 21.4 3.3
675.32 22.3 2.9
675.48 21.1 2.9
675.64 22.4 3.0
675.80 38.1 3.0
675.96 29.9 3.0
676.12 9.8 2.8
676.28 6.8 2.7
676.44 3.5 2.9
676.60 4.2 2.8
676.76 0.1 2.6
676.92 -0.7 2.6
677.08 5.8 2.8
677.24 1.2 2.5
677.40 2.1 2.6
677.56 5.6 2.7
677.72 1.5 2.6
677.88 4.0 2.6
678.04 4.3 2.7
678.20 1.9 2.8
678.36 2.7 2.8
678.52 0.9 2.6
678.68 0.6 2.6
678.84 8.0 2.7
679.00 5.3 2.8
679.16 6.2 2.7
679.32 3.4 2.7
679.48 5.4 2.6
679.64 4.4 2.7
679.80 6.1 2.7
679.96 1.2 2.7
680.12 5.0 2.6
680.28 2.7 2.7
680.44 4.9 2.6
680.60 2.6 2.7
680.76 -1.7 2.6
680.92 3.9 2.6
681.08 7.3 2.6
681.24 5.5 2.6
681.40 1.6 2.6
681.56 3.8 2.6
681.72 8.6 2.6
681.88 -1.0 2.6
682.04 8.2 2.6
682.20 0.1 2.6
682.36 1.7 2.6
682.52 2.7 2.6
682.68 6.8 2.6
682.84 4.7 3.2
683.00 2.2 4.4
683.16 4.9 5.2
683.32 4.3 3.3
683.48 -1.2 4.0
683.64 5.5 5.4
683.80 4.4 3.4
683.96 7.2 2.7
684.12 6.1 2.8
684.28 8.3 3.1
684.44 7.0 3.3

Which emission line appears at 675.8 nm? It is [O II]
